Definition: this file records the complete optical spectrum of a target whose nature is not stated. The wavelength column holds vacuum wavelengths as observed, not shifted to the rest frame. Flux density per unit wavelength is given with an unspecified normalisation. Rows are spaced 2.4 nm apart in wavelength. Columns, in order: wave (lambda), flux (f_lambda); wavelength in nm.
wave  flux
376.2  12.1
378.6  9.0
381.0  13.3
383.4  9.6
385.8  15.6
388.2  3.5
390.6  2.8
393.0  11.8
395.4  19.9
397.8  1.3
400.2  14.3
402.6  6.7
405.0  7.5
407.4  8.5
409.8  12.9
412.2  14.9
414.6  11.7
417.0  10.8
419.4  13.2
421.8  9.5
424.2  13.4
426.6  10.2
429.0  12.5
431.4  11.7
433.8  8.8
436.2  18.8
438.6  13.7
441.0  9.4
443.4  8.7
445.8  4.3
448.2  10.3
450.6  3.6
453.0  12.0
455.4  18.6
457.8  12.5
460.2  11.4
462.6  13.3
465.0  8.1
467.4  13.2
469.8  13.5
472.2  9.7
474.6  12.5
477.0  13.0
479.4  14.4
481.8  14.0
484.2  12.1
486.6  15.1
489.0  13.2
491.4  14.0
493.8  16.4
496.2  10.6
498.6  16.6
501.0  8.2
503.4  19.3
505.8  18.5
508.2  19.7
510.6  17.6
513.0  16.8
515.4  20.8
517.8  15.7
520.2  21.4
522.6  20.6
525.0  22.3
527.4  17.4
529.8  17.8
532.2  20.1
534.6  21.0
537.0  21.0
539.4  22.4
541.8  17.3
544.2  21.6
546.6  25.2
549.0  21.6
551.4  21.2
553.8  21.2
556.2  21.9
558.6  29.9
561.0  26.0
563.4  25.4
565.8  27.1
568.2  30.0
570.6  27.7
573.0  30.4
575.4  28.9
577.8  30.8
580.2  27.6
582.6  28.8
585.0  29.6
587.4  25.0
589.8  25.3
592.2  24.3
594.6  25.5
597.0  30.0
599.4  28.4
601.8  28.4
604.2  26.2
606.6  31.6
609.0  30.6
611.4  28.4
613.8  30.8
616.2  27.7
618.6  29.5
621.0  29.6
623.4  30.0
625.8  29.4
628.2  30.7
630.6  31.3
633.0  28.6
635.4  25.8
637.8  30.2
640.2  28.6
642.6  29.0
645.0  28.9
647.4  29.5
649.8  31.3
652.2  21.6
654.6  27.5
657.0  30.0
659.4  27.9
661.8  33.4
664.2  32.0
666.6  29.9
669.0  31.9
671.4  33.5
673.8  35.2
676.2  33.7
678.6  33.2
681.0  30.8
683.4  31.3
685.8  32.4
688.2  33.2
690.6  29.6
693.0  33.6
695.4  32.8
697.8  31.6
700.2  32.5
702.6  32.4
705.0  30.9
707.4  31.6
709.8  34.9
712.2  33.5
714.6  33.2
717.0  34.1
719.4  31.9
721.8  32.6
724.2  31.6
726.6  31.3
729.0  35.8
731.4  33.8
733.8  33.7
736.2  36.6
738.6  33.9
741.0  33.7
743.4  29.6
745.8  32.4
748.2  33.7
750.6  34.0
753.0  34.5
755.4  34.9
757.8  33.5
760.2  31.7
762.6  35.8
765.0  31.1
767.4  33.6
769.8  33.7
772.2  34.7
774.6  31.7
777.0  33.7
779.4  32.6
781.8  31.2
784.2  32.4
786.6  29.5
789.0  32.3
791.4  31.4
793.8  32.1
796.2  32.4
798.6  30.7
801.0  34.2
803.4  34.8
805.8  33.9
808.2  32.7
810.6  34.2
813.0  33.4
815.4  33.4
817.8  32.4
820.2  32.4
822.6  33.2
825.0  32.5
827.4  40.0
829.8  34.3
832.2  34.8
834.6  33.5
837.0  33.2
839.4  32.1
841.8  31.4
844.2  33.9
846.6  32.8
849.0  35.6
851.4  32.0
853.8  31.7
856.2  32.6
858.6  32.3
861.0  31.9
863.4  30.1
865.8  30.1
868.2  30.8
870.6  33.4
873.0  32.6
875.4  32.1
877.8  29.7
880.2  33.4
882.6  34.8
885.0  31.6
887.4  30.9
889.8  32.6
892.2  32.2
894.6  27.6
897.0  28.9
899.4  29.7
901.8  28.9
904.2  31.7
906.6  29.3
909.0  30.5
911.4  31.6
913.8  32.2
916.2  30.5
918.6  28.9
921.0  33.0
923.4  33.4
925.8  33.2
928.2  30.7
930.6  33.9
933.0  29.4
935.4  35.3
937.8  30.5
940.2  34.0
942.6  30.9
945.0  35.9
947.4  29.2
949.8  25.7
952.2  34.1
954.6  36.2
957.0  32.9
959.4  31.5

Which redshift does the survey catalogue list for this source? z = 0.26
